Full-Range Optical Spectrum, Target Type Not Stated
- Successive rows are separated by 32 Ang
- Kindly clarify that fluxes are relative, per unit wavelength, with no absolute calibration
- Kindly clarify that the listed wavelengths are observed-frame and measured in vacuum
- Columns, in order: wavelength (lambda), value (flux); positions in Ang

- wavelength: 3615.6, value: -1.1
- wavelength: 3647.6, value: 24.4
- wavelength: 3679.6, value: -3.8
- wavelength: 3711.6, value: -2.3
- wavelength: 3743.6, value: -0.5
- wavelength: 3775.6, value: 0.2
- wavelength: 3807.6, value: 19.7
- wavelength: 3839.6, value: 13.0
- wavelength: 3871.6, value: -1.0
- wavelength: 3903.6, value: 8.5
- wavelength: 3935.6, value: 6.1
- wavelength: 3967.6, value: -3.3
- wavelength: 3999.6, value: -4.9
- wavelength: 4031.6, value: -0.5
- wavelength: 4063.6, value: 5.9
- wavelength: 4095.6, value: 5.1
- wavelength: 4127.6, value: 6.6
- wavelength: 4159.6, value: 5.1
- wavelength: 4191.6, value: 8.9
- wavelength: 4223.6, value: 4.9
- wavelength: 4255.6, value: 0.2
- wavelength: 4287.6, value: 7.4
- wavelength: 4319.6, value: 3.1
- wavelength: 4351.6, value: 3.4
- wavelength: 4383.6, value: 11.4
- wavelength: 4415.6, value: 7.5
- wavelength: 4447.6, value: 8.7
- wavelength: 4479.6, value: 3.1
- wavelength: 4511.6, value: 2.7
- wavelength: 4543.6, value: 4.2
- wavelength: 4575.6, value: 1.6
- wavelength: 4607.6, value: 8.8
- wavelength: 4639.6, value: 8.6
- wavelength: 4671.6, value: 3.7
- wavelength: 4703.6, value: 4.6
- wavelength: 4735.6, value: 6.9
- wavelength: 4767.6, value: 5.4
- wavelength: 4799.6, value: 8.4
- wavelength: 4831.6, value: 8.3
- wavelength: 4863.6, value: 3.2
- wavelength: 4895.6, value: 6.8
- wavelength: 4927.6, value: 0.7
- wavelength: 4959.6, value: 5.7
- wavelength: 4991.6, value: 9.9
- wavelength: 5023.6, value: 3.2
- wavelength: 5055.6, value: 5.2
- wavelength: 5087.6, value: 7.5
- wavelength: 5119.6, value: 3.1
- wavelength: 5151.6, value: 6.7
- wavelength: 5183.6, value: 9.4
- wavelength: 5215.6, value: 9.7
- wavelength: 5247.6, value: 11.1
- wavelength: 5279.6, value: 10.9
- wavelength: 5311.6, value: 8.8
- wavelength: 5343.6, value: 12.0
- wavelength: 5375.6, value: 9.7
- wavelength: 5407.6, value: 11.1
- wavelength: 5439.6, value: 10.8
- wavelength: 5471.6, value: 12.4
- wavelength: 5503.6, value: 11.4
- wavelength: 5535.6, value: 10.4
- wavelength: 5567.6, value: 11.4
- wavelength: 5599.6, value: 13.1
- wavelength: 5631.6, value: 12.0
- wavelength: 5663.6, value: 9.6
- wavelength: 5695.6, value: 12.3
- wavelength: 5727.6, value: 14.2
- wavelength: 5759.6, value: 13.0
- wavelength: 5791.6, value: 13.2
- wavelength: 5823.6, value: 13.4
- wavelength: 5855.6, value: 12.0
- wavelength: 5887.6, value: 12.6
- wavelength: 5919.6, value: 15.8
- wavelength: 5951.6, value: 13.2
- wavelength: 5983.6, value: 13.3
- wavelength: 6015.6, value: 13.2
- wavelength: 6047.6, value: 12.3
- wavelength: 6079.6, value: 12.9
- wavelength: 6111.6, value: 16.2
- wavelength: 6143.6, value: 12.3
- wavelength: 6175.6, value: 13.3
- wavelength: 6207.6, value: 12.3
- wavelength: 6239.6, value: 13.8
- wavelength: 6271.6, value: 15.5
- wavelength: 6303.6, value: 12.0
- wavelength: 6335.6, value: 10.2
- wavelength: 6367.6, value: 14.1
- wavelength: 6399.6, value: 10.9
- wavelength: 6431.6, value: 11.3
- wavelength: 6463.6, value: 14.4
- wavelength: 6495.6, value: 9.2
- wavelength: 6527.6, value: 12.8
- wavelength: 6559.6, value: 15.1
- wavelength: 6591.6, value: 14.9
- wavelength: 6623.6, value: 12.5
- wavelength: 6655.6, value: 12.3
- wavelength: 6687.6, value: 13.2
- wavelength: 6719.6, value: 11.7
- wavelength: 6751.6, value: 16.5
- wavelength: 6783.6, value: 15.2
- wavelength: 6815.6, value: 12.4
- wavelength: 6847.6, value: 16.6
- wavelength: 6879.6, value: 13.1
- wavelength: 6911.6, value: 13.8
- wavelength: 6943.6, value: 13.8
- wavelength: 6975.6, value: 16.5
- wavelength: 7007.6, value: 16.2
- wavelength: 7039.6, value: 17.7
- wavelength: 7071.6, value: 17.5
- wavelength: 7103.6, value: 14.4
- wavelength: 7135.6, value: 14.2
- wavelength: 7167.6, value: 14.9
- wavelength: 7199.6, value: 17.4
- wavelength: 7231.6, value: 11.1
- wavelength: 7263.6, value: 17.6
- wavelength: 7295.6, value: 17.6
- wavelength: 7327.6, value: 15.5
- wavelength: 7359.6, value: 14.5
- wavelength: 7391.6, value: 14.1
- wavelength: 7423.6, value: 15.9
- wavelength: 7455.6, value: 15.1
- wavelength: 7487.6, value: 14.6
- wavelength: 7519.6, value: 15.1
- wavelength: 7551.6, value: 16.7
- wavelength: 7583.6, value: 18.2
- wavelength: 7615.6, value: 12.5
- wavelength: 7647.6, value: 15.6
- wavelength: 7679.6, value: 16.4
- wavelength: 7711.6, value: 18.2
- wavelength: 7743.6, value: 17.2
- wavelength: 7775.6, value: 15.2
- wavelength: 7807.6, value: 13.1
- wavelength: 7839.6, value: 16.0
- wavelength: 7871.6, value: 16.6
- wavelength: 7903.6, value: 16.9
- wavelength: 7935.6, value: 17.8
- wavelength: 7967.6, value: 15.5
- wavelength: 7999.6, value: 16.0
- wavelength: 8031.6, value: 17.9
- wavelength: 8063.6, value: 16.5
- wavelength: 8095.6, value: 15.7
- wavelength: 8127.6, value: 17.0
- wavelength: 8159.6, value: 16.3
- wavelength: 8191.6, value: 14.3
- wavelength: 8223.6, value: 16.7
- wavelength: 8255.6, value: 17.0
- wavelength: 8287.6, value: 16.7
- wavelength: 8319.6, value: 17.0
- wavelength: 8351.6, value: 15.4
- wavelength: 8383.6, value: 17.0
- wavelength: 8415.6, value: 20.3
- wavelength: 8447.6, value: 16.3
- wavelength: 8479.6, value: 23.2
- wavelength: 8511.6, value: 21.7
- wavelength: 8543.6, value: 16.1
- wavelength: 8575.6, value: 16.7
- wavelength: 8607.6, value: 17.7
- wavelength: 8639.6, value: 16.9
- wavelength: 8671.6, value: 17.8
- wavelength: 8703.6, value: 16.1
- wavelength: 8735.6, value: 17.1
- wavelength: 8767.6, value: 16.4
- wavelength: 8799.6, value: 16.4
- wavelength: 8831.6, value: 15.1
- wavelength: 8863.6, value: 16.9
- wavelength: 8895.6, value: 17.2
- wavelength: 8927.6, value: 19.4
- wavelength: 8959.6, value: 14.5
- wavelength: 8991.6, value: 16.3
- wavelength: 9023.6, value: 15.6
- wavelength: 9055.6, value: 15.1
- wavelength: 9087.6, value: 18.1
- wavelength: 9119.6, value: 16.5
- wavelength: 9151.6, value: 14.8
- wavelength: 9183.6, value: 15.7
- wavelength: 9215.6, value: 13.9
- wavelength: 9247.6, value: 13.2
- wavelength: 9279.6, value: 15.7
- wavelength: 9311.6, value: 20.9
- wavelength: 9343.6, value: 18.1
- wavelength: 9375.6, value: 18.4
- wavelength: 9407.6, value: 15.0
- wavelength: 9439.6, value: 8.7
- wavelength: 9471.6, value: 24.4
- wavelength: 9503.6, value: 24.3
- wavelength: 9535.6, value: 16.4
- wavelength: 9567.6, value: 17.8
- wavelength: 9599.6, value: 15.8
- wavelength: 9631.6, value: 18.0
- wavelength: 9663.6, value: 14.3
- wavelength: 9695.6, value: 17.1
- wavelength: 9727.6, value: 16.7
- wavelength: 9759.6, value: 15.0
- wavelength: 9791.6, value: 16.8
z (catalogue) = 0.29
